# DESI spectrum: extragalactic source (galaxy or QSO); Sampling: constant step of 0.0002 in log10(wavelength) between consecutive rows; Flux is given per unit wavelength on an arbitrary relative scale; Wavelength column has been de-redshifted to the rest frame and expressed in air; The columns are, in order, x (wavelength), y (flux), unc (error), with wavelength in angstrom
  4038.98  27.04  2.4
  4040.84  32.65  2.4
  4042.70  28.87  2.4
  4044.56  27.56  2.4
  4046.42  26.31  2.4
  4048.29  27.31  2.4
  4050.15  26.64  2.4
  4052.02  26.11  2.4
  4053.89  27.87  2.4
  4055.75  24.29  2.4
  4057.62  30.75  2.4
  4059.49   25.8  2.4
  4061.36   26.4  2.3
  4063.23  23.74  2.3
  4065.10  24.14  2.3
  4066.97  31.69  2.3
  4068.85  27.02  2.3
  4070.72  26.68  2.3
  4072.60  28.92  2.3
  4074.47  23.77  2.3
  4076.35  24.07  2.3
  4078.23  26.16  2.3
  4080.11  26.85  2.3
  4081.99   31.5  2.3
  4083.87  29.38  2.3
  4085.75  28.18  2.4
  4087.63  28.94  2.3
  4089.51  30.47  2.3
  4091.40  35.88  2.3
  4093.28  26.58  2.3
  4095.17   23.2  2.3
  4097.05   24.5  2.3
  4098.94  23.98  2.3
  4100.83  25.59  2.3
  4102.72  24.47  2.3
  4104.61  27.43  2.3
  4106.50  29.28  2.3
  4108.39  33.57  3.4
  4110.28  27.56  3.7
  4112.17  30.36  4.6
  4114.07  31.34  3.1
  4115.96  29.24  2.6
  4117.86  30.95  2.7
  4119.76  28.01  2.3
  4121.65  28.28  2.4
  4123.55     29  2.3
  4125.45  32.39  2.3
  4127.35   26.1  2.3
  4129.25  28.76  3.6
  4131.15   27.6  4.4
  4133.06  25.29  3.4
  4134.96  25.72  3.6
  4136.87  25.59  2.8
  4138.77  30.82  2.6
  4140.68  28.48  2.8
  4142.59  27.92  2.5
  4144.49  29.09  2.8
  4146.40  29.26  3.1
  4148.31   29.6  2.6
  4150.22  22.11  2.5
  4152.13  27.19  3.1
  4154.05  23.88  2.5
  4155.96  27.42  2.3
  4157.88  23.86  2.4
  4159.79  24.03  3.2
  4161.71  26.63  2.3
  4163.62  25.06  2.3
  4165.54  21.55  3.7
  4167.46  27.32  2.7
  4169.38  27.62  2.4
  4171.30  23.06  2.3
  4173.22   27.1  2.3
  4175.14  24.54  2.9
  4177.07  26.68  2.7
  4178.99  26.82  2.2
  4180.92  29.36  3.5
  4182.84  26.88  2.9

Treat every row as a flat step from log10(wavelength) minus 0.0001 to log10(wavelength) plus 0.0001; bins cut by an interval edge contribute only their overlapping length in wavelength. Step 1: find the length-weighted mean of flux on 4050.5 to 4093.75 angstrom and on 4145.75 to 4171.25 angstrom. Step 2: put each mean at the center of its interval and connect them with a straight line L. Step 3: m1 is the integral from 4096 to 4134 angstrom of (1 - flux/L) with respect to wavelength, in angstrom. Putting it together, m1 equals -2.2 angstrom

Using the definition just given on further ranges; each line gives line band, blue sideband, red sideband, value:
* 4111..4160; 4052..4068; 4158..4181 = -3.5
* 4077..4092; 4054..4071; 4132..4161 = -1.5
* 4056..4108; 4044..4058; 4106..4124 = 1.9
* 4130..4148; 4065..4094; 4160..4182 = -0.7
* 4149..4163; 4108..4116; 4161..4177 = 0.8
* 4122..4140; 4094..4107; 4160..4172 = -1.9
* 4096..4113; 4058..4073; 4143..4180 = -0.6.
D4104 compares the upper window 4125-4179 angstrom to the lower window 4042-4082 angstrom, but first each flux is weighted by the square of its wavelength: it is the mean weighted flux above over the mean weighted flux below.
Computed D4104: 1.03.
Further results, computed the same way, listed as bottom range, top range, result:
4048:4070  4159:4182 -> 1.02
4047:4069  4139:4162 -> 1.04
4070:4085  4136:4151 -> 1.06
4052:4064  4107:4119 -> 1.18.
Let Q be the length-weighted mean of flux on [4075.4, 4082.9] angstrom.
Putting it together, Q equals 27.1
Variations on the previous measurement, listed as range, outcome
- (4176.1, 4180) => 26.7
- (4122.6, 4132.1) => 28.8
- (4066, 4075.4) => 27.6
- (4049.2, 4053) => 26.4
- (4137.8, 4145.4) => 29.1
